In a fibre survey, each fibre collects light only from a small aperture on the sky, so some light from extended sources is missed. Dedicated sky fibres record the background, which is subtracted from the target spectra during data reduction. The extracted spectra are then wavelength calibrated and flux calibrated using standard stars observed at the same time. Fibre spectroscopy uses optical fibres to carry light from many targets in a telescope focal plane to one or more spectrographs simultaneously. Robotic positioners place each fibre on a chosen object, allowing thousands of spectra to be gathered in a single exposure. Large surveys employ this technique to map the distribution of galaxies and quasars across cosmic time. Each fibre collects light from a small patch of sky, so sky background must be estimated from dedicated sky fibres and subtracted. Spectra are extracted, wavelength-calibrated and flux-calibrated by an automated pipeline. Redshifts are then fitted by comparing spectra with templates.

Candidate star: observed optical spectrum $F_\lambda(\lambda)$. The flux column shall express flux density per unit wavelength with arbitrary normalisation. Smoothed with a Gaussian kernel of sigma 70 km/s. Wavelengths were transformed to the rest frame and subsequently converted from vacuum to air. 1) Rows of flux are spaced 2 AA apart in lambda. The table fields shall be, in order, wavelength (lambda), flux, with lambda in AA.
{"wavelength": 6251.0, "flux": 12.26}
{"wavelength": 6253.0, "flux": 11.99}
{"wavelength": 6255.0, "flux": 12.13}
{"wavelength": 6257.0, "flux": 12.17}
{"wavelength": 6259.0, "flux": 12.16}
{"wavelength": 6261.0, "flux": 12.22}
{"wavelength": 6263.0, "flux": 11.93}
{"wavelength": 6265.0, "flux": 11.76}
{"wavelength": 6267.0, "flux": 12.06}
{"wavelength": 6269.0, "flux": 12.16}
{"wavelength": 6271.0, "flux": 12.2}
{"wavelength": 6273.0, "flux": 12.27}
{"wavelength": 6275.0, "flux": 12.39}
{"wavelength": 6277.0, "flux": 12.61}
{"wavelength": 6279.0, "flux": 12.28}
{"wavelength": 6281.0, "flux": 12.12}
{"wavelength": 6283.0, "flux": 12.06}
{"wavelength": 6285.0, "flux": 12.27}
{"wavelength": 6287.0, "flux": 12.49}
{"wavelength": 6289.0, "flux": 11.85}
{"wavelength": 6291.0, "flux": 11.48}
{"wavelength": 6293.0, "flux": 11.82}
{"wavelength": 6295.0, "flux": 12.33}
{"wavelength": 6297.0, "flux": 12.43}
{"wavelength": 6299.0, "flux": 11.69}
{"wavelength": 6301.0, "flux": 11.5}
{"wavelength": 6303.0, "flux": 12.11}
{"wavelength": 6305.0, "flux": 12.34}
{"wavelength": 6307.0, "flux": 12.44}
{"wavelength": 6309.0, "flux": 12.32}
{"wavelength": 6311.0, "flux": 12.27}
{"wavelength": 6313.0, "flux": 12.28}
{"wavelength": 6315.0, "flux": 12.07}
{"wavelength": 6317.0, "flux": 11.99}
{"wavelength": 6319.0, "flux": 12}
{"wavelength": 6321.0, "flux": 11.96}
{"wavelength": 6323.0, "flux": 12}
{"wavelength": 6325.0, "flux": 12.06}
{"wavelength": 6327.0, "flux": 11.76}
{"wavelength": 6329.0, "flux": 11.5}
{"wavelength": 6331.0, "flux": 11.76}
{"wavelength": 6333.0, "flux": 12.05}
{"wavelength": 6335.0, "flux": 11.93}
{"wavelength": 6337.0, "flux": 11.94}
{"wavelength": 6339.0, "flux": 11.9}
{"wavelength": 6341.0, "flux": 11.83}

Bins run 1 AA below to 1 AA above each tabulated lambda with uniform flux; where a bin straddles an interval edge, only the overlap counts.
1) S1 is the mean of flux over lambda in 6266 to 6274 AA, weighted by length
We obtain 12.2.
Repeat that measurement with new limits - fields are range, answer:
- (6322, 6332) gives 11.8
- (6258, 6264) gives 12.1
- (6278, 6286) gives 12.2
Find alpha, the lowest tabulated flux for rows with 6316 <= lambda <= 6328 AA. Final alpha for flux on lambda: 11.76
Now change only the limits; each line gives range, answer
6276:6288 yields 12.06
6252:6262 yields 11.99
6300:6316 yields 11.5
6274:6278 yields 12.39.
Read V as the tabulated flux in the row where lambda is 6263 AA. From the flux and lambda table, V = 11.93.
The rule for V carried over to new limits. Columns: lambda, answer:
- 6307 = 12.44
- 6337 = 11.94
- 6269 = 12.16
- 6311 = 12.27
